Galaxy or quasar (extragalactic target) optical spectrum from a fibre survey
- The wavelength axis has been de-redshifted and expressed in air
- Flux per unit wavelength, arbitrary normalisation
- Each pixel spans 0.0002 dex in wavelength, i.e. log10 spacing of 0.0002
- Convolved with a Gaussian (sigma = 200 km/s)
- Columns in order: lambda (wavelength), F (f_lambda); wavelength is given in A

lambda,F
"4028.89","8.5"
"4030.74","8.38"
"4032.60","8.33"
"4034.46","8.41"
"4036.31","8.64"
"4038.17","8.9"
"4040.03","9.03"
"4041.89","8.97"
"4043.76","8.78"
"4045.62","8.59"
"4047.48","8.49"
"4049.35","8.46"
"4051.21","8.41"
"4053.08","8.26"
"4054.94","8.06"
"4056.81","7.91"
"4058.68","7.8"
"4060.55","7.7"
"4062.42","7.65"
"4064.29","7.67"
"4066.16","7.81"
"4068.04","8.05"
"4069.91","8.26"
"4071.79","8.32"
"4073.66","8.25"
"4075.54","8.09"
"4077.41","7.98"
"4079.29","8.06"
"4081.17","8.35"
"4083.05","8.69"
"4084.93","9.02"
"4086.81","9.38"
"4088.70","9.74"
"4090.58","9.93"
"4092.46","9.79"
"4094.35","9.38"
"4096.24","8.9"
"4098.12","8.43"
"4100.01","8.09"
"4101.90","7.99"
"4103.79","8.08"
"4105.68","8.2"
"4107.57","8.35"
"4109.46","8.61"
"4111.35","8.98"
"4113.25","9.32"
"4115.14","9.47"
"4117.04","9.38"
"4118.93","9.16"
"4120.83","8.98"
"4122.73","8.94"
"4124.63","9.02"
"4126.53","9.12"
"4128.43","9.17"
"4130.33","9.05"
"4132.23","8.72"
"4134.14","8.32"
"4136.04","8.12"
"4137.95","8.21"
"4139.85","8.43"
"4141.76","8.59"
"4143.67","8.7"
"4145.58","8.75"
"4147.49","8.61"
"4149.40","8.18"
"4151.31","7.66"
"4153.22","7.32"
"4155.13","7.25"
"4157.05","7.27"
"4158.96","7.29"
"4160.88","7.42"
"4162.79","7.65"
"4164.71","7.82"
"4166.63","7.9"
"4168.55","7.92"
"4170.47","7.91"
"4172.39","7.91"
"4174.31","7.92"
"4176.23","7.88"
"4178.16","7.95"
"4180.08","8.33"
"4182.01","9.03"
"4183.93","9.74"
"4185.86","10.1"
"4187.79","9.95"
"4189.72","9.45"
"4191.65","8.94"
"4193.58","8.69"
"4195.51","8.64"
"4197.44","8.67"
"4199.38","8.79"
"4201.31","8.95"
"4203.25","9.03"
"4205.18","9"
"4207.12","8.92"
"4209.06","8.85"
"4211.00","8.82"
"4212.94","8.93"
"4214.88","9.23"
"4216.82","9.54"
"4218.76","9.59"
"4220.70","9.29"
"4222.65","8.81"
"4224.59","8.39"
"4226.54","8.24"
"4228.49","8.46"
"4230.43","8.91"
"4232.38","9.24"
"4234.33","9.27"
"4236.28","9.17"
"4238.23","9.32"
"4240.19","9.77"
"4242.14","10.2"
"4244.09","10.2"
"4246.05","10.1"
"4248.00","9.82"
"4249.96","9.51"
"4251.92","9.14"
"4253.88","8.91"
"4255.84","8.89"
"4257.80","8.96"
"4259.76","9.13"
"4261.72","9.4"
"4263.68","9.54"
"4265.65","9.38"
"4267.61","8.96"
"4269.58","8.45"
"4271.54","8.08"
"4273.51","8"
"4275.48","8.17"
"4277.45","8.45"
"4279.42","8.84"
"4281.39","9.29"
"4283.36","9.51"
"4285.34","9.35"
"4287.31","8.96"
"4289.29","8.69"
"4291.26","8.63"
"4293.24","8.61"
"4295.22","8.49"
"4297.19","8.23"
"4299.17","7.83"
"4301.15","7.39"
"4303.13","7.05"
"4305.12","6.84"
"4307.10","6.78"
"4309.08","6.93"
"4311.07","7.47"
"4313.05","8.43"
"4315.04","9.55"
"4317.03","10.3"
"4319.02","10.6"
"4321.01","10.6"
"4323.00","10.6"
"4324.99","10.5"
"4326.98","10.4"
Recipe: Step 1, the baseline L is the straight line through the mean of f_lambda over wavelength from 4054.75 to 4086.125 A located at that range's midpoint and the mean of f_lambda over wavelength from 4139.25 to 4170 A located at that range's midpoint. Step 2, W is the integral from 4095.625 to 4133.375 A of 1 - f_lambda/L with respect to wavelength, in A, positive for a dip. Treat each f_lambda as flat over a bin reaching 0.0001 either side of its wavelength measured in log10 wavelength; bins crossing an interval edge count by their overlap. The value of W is -3.7 A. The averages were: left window 8.11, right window 7.91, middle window 8.8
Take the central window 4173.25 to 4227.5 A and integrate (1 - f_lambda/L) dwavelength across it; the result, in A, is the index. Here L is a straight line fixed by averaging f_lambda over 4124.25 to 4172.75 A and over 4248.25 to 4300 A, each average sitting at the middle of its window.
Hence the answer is -3.1 A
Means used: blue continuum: 8.16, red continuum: 8.84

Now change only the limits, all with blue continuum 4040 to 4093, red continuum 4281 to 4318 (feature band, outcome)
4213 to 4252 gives -4.45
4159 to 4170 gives 0.89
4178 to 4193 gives -1.54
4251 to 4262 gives -0.94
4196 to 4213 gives -1.03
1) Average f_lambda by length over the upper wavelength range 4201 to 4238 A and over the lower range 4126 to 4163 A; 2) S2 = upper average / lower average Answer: 1.10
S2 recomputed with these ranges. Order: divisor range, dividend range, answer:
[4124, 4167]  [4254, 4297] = 1.08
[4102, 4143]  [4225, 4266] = 1.06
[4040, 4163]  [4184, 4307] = 1.05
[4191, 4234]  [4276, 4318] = 0.94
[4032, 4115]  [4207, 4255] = 1.08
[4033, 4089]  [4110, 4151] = 1.05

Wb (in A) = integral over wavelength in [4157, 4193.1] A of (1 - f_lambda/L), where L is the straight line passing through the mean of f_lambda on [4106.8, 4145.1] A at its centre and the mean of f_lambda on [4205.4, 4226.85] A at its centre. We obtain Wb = 2.2 A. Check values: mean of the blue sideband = 8.83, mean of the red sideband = 8.99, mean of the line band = 8.37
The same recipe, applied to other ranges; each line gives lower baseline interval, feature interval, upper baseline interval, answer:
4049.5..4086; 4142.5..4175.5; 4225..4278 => 2.9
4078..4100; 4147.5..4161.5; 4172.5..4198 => 2.1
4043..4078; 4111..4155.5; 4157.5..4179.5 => -4.3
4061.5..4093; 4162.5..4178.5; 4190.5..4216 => 1.7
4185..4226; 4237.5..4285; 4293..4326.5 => -1.8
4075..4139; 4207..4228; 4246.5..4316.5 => -0.7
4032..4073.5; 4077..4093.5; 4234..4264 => -1.0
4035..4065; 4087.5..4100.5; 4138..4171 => -1.7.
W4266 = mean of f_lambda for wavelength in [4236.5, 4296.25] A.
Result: 9.09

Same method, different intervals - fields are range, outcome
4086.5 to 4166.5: 8.55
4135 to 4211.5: 8.41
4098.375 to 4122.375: 8.71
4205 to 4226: 9.02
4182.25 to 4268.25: 9.2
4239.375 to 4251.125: 9.92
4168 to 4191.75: 8.7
